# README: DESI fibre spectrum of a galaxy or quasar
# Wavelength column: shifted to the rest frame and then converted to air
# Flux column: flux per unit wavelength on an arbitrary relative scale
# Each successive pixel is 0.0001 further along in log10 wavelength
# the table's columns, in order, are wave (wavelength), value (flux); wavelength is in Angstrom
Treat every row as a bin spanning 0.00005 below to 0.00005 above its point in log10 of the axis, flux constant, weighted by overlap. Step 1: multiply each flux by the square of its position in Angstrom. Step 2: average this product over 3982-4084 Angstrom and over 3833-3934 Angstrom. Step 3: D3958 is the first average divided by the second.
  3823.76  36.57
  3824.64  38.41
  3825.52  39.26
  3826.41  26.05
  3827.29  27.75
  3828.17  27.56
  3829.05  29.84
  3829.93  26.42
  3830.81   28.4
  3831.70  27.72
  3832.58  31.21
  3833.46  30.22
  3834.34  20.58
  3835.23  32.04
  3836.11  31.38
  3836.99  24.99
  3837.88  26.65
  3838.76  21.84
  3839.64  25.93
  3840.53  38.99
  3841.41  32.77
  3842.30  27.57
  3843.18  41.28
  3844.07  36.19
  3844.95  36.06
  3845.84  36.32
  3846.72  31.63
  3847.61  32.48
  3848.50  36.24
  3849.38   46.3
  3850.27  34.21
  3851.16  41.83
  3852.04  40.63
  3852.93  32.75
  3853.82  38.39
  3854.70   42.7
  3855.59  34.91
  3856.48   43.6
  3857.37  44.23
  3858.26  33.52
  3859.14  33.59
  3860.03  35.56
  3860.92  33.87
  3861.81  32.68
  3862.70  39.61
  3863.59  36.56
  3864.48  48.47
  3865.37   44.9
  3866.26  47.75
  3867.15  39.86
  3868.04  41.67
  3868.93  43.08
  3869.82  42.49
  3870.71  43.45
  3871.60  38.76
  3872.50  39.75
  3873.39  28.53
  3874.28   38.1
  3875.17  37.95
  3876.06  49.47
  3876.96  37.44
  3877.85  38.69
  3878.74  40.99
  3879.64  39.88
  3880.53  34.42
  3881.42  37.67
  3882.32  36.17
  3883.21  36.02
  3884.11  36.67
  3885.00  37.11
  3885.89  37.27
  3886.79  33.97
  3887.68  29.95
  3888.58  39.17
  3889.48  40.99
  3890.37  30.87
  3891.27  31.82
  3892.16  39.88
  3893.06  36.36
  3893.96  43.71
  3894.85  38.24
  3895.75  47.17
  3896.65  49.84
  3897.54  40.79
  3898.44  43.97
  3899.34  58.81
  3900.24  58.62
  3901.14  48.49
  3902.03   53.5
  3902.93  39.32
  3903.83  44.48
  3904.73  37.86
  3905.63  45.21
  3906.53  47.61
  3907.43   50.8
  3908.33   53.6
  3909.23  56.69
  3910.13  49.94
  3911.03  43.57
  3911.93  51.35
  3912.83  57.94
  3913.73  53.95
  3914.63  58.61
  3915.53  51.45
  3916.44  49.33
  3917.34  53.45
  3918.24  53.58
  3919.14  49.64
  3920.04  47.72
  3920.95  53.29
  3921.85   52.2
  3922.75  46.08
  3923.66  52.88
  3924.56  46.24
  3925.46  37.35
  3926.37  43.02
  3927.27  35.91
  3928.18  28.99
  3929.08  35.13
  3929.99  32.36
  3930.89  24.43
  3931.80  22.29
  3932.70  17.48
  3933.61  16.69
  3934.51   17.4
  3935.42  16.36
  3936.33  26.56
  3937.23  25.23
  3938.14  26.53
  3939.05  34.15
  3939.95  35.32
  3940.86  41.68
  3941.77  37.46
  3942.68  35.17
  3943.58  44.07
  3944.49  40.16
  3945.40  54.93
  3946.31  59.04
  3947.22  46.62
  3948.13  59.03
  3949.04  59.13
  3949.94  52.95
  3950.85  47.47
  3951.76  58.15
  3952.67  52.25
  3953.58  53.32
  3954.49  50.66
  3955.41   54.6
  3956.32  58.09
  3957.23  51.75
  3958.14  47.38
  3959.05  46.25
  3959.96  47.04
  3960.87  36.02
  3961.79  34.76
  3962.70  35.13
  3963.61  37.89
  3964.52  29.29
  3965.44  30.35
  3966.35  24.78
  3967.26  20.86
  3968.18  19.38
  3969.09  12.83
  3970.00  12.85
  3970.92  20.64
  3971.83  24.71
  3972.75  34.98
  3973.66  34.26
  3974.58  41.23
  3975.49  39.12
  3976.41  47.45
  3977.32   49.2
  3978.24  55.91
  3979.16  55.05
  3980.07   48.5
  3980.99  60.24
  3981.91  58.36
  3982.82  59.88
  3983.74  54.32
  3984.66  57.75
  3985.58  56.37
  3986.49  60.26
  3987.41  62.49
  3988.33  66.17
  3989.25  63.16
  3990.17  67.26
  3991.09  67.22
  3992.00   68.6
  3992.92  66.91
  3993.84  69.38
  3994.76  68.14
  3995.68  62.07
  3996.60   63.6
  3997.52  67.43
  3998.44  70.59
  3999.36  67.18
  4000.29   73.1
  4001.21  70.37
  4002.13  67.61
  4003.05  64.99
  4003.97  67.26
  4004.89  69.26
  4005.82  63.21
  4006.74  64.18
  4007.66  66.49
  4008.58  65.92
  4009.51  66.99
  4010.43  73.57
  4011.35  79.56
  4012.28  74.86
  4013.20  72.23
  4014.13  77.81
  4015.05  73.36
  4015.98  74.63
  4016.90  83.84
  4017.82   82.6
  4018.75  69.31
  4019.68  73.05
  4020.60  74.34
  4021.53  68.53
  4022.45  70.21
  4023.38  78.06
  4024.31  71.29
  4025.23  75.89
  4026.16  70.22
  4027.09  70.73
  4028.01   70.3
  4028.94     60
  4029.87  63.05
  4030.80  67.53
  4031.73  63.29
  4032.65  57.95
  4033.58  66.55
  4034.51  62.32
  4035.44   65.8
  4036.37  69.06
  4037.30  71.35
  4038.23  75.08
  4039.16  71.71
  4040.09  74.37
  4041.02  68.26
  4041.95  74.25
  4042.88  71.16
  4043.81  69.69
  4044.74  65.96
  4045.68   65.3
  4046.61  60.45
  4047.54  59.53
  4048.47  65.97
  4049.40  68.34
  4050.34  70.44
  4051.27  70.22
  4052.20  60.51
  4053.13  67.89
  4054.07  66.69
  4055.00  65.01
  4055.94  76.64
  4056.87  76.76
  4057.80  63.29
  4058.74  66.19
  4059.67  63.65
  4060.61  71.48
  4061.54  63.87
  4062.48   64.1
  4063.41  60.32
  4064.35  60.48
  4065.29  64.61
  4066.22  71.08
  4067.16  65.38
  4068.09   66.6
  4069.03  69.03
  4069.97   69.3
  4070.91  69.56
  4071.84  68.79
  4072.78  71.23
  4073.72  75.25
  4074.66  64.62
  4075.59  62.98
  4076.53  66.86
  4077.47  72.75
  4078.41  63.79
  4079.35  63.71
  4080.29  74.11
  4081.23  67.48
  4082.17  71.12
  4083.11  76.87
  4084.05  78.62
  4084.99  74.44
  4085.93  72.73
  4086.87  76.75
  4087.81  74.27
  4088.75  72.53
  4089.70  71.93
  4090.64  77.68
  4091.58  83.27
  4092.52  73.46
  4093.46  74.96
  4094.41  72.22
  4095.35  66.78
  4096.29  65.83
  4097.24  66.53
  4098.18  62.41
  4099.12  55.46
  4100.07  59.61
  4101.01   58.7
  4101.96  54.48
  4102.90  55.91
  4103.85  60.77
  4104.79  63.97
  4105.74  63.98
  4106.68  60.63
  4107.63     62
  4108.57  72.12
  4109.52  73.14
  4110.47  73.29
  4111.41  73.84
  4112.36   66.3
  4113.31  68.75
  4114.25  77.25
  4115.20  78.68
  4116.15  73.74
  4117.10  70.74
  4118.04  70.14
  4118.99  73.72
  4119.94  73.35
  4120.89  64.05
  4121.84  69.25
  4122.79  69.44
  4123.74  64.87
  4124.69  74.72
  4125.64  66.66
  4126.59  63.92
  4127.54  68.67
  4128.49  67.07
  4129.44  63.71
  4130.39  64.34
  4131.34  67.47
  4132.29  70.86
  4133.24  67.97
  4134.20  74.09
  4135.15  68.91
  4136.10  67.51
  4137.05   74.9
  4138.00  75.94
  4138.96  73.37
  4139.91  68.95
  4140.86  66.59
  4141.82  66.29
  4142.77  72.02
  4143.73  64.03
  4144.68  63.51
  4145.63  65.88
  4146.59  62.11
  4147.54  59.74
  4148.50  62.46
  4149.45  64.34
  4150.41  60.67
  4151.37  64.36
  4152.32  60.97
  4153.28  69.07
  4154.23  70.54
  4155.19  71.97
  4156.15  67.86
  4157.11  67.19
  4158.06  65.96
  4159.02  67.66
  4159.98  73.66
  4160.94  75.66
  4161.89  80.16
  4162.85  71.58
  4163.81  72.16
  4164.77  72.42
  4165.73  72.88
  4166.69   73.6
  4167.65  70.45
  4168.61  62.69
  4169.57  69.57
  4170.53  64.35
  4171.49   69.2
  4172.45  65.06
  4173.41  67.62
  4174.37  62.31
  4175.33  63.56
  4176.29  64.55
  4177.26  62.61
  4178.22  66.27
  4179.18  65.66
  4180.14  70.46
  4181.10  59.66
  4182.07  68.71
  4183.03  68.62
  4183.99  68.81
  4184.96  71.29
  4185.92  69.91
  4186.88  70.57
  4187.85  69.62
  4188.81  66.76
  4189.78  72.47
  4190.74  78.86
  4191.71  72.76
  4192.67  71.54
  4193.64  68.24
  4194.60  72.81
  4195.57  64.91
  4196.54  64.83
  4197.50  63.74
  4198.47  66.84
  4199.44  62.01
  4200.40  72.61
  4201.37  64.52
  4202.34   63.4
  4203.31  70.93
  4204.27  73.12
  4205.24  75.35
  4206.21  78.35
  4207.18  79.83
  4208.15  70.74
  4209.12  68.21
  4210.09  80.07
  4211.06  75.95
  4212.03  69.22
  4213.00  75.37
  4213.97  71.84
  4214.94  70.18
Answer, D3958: 1.84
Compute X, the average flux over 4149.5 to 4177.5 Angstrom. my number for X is 68.3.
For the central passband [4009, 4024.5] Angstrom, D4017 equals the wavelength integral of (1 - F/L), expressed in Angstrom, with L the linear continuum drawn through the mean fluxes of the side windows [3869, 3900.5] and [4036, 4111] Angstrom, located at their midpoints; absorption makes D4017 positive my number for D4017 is -3.8 Angstrom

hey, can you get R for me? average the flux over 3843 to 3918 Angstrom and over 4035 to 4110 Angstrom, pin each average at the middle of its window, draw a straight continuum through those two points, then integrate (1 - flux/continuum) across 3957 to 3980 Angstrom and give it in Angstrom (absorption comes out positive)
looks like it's 7.78 Angstrom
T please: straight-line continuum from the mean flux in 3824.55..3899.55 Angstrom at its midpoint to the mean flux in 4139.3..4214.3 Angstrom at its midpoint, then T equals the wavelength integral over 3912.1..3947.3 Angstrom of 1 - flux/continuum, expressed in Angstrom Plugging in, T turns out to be 2.7 Angstrom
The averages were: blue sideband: 36.6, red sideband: 68.7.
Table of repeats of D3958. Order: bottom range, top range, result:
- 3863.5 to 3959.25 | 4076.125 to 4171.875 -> 1.79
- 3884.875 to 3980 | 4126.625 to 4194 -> 1.84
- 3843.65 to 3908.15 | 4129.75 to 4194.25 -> 1.97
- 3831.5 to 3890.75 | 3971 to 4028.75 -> 1.89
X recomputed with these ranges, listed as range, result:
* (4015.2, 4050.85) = 69.5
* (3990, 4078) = 68.7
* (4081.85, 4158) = 68.5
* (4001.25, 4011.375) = 67.7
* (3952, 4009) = 51.9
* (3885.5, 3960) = 43.6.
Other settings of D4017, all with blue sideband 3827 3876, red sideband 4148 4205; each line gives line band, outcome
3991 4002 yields -3.91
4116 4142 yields -2.39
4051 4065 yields -2.51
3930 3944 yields 5.08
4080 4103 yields -3.88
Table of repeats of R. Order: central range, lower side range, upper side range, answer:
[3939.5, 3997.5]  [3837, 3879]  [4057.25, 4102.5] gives 5.6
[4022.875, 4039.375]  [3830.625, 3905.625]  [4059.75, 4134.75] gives -2.4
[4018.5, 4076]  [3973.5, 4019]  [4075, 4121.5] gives -1.1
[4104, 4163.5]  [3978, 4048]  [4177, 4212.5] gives 0.3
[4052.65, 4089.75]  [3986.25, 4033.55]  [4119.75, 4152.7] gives -0.5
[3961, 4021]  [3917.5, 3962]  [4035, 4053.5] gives -1.1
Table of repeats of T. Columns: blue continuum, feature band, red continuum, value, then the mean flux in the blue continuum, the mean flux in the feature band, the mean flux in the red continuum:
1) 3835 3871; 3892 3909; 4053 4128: -1.3 Angstrom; 36.8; 46.5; 68.6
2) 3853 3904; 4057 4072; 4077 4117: -0.3 Angstrom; 40.2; 66.3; 69.2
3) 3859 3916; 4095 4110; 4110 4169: 0.6 Angstrom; 42.5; 62.6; 69.1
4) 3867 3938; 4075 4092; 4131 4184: -3.4 Angstrom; 41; 72.3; 67.9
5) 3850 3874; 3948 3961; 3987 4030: 1.5 Angstrom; 39.2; 51.8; 69.8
